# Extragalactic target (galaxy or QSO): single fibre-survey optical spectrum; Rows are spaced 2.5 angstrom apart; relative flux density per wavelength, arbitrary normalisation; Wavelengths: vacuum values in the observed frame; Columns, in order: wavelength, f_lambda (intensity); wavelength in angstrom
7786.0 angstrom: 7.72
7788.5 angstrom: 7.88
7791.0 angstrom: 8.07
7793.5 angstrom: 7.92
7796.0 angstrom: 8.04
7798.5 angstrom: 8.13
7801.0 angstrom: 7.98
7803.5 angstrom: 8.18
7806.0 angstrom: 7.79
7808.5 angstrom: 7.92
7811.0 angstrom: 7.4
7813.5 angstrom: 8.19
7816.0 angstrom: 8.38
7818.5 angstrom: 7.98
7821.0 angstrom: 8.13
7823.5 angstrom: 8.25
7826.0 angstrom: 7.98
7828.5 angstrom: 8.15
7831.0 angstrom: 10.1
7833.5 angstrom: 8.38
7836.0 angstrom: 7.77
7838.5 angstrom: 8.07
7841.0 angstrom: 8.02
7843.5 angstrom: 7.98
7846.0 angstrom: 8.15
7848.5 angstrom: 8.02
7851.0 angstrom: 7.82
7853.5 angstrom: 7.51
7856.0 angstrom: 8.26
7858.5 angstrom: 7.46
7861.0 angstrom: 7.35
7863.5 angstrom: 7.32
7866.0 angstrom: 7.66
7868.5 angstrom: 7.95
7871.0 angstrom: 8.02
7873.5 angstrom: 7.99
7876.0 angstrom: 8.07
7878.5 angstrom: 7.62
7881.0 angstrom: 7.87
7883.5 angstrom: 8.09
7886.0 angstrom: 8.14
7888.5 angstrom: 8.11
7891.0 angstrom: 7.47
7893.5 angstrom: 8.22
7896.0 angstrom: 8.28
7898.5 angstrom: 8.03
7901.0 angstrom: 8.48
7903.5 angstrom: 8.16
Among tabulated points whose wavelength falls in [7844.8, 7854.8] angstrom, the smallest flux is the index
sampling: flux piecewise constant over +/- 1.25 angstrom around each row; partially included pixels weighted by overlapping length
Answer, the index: 7.51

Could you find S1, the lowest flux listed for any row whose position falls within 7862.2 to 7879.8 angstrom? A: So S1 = 7.32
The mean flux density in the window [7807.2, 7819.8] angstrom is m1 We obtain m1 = 7.97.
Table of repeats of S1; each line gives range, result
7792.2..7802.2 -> 7.92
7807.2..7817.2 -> 7.4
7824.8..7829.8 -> 7.98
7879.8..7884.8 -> 7.87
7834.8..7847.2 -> 7.77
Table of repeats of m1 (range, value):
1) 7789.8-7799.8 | 8.04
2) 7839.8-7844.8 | 8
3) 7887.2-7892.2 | 7.8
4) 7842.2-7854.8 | 7.9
